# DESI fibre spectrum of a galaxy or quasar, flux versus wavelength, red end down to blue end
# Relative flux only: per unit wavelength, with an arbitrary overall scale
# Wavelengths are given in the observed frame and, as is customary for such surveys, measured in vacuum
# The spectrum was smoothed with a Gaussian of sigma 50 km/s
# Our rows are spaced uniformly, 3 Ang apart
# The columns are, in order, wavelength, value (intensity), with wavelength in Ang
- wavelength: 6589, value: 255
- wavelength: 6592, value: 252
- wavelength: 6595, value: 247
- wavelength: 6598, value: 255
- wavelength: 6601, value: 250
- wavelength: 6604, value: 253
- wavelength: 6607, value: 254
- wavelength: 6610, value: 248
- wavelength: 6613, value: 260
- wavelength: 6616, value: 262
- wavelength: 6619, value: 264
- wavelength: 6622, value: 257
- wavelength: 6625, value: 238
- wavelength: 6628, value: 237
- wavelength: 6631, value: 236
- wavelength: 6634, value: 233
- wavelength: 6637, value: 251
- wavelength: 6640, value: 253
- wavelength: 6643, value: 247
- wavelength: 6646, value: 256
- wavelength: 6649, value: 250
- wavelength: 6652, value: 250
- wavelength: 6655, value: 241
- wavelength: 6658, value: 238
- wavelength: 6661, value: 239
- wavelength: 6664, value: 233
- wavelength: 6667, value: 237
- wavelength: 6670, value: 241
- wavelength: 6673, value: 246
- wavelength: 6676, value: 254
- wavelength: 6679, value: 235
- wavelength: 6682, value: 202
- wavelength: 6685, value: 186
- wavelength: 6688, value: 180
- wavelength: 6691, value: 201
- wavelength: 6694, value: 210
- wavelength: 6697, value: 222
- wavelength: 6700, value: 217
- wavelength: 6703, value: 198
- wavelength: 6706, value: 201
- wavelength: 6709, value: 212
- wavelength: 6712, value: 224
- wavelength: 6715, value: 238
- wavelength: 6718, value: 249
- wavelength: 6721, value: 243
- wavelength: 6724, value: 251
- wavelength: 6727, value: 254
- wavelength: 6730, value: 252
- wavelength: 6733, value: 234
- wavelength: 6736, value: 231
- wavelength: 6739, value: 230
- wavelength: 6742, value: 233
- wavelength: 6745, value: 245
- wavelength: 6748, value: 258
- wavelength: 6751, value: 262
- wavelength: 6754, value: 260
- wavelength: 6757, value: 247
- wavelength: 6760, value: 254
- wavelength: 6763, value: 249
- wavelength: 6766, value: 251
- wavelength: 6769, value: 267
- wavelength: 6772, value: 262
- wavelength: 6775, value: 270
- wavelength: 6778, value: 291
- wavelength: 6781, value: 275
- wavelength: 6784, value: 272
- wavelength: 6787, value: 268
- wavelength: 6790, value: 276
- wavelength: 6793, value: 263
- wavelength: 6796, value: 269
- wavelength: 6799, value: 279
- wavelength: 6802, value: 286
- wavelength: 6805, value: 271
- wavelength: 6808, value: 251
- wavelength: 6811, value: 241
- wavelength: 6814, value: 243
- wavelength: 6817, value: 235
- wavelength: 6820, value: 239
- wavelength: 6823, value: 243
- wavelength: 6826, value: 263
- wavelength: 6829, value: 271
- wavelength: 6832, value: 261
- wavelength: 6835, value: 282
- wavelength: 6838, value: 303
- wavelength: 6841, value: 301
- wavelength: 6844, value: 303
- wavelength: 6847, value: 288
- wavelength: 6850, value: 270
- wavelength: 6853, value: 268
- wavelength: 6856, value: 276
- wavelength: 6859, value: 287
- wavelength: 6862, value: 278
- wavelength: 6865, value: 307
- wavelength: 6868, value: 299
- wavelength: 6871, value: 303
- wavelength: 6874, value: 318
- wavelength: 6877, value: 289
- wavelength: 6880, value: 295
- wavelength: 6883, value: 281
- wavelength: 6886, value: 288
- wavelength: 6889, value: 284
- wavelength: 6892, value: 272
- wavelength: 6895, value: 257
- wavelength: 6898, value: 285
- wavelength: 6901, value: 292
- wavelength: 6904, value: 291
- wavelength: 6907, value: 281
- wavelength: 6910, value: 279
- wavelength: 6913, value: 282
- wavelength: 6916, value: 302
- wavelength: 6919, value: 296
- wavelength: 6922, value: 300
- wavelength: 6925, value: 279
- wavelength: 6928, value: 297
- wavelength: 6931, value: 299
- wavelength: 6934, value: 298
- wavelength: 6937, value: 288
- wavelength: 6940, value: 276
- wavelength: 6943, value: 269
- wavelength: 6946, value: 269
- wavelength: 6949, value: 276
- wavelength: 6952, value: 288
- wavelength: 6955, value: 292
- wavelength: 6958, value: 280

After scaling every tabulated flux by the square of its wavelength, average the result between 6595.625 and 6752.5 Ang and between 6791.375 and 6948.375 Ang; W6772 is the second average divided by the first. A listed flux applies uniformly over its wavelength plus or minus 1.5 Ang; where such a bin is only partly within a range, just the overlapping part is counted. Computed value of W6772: 1.25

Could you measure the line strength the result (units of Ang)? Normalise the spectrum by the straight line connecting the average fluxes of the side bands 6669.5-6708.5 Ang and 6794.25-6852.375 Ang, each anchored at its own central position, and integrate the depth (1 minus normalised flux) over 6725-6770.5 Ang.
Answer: -2.04 Ang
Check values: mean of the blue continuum 214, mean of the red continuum 268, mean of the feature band 248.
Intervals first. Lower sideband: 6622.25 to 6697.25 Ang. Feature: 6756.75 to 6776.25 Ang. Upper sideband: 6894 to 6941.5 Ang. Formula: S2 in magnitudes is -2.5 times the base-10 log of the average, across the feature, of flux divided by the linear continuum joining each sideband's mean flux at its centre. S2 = -0.01 mag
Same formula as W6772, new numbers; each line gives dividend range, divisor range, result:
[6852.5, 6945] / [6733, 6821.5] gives 1.16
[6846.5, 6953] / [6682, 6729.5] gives 1.38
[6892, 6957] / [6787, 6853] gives 1.09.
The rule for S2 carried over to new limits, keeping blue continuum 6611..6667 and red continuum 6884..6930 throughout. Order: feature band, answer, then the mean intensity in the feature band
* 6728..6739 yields 0.096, 238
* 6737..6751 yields 0.080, 243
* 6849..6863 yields 0.009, 276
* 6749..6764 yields 0.038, 255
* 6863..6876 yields -0.092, 305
